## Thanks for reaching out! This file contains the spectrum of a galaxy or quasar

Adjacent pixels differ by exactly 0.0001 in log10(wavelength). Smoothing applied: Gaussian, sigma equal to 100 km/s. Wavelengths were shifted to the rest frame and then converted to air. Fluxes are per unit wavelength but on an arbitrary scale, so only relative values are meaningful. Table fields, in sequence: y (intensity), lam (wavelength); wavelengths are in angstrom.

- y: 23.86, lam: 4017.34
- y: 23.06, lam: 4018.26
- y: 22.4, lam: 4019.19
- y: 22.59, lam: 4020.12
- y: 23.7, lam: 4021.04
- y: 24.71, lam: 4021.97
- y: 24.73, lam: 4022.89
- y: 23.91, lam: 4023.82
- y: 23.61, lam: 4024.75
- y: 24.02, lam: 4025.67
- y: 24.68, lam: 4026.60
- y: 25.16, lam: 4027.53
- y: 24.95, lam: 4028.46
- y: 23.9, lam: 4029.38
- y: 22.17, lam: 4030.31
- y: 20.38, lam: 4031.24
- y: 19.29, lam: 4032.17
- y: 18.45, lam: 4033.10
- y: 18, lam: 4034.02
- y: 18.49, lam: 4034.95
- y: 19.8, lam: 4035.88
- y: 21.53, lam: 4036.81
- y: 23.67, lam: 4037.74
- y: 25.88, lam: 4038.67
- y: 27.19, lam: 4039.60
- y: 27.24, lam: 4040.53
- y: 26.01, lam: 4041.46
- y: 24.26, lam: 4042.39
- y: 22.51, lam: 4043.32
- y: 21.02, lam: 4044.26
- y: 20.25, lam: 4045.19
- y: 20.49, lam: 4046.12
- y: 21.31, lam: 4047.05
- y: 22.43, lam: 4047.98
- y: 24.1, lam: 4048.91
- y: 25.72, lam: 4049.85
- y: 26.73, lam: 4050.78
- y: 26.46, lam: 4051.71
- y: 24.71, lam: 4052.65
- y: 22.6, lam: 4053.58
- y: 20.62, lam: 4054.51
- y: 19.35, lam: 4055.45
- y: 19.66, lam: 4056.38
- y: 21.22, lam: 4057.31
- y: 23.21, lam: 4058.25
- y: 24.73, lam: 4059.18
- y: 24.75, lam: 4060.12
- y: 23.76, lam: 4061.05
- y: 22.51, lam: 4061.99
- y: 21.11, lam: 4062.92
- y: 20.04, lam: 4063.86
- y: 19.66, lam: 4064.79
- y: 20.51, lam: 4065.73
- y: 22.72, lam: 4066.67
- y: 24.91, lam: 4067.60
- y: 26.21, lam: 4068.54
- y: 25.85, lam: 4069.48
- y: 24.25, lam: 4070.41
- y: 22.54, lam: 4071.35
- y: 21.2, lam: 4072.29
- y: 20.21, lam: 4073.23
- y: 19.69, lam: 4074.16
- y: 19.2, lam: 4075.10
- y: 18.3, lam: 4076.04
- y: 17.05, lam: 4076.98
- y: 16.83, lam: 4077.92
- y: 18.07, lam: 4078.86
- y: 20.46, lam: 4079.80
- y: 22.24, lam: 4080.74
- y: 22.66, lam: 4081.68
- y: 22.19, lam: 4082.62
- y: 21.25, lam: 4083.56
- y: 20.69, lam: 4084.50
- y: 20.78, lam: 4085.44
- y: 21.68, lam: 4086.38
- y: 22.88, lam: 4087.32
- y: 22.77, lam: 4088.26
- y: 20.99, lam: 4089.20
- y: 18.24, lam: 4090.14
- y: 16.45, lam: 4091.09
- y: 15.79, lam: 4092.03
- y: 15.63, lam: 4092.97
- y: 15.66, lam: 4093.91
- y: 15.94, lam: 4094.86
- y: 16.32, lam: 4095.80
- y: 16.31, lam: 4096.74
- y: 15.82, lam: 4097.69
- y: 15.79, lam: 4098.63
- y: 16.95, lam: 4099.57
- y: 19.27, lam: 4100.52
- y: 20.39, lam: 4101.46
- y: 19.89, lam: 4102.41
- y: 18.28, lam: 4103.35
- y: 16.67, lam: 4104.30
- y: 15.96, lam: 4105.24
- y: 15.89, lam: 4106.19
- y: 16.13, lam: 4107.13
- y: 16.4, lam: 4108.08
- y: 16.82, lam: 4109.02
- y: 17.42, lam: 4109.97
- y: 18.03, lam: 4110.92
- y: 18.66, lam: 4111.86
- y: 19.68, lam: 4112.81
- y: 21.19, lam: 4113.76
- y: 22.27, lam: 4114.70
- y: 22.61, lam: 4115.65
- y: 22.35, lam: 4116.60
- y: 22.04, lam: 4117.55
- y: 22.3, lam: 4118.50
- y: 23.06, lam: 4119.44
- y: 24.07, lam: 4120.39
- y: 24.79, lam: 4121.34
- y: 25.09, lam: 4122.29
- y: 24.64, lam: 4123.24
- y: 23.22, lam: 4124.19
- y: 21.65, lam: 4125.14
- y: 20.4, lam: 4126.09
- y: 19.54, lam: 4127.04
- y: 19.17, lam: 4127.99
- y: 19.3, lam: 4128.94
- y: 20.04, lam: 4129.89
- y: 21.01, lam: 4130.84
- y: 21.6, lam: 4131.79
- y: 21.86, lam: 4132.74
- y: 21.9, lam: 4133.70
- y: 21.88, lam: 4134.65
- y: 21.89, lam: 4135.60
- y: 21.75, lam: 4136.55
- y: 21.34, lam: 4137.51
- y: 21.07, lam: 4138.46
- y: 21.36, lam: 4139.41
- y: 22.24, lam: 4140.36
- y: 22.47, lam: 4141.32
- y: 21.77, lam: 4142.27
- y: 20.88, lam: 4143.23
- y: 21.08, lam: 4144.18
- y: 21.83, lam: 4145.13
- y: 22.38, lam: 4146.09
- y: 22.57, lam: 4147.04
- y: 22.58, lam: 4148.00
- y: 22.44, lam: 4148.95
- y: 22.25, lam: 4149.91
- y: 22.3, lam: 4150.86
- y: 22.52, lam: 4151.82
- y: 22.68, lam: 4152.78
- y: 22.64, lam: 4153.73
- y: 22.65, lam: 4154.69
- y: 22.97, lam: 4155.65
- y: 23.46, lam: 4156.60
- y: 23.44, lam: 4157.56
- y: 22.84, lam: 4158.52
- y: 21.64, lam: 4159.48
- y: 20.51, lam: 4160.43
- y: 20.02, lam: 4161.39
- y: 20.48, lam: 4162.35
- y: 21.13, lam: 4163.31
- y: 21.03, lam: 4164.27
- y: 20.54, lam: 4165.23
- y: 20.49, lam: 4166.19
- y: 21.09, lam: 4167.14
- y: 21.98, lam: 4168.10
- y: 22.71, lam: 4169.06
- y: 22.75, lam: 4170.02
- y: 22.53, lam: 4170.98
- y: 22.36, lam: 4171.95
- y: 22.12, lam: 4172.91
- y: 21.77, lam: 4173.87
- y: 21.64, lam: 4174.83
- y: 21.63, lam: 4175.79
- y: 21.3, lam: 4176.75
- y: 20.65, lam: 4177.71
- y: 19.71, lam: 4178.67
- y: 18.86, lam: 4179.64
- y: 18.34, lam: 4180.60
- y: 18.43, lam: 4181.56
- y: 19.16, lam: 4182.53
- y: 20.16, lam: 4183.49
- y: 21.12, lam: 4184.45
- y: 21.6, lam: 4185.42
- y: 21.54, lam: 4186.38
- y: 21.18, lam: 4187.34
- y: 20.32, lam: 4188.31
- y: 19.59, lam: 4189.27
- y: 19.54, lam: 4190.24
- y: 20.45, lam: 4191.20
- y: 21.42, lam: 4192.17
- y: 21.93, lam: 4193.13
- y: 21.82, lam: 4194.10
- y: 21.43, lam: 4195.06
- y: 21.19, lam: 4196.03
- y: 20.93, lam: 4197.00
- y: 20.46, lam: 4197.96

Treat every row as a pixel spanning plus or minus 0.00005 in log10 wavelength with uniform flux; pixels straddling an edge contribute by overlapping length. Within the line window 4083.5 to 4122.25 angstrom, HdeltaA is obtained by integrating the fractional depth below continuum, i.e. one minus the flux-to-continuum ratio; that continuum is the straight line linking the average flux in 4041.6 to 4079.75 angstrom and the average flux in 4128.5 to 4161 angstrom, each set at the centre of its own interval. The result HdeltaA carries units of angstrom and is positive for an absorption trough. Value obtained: 4.9 angstrom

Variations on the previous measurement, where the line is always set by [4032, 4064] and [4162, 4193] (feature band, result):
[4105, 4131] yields 1.4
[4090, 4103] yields 2.9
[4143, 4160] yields -1.0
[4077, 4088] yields 0.7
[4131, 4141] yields -0.1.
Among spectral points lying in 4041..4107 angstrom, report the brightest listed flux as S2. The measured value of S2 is 26.73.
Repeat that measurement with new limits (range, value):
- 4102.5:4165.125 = 25.09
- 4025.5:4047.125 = 27.24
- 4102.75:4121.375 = 24.79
